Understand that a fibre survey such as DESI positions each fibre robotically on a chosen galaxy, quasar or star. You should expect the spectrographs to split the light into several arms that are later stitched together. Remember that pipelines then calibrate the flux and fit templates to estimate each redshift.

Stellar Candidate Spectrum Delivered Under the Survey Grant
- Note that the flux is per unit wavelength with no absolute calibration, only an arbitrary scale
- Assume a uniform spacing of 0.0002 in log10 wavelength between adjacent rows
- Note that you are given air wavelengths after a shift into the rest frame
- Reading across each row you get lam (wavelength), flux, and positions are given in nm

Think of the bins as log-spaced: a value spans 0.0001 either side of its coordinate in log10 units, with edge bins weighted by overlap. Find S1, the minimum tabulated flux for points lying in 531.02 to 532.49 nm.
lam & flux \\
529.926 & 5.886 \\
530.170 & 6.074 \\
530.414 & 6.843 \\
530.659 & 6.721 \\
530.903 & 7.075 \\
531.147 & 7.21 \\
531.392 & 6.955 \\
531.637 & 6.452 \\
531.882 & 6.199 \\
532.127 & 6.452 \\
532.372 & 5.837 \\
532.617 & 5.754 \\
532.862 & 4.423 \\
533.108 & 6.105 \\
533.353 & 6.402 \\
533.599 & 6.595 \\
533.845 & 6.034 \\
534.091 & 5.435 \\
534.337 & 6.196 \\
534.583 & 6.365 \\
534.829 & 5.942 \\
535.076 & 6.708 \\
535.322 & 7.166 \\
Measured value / 5.837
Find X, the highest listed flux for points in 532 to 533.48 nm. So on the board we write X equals 6.452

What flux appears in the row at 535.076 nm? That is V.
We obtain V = 6.708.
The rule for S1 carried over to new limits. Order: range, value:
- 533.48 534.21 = 5.435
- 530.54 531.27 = 6.721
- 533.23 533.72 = 6.402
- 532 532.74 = 5.754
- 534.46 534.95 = 5.942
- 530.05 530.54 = 6.074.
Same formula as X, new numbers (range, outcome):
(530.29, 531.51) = 7.21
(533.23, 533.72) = 6.595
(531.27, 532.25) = 6.955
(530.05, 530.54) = 6.843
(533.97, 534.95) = 6.365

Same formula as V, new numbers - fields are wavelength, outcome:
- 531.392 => 6.955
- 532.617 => 5.754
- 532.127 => 6.452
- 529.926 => 5.886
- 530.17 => 6.074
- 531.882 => 6.199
